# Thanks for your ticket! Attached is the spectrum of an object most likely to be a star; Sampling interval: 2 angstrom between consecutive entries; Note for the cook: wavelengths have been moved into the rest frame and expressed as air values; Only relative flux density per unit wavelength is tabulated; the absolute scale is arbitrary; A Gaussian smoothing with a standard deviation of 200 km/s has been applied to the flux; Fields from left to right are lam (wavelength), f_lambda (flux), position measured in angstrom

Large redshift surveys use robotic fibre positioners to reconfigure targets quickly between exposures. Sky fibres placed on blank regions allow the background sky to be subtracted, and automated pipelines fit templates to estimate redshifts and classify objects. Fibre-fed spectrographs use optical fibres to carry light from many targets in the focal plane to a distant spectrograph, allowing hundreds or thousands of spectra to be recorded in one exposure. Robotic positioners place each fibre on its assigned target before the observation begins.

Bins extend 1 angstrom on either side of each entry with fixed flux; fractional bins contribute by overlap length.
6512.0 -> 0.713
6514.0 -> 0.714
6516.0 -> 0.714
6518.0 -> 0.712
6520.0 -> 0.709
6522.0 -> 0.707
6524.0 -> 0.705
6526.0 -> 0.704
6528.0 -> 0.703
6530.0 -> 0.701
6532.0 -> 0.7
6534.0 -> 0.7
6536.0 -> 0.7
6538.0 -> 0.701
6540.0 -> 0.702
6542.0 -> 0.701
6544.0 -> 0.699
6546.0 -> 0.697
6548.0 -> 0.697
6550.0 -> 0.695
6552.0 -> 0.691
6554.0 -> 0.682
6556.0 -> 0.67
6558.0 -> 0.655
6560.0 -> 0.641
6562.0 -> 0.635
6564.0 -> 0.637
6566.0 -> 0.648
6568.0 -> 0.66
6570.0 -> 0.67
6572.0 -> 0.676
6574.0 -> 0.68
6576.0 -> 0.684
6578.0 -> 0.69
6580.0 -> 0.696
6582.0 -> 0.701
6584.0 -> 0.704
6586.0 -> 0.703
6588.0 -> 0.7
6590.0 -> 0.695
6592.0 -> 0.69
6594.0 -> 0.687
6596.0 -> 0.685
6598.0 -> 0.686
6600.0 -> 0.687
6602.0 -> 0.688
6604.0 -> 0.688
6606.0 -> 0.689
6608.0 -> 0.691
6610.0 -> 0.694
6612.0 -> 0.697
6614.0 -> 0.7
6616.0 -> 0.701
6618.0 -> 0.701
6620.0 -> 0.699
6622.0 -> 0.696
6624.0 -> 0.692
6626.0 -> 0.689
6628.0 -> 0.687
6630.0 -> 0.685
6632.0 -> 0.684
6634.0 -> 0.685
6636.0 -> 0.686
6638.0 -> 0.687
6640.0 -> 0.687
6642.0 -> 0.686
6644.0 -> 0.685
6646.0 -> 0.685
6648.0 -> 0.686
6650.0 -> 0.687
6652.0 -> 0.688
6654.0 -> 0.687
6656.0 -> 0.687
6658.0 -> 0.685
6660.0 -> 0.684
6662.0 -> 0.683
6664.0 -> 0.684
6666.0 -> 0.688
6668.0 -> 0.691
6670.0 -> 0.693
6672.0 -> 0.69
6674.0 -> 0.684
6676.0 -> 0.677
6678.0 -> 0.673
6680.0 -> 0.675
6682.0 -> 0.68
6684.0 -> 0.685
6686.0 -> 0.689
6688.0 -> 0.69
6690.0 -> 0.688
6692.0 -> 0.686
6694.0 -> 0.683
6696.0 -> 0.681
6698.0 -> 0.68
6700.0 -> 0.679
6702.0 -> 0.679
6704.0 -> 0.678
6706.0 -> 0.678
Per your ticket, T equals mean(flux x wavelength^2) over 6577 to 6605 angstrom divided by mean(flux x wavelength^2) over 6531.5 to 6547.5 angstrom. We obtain 1.0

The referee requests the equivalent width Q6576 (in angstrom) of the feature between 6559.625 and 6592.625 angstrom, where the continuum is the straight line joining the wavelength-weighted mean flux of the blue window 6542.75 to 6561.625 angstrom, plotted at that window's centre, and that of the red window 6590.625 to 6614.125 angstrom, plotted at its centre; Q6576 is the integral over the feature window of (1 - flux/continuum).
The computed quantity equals 0.3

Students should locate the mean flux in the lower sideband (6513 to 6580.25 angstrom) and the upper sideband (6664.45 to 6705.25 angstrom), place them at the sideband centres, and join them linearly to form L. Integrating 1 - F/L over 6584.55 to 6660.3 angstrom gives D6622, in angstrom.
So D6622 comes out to -0.54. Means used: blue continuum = 0.687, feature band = 0.69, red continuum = 0.683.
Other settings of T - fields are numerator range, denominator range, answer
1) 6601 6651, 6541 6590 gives 1.03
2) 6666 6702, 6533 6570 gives 1.05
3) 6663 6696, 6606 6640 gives 1.01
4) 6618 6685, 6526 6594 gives 1.03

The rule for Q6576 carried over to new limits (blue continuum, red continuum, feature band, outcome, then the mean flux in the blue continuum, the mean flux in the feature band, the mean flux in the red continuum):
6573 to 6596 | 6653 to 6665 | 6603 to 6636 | -0.1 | 0.693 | 0.692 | 0.685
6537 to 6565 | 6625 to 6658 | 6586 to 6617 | -0.4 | 0.679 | 0.692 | 0.686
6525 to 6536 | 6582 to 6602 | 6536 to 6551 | 0.0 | 0.701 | 0.699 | 0.693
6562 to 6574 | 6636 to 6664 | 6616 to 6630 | -0.4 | 0.658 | 0.694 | 0.686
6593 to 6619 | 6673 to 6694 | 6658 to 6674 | -0.1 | 0.692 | 0.687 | 0.683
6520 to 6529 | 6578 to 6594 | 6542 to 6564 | 0.8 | 0.705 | 0.676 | 0.697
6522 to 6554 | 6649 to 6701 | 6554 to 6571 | 1.0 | 0.699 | 0.654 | 0.684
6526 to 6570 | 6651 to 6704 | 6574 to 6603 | -0.4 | 0.682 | 0.692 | 0.684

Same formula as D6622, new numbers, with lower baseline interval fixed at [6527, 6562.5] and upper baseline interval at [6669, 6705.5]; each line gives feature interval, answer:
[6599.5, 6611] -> -0.07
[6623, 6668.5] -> -0.14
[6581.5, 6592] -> -0.20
